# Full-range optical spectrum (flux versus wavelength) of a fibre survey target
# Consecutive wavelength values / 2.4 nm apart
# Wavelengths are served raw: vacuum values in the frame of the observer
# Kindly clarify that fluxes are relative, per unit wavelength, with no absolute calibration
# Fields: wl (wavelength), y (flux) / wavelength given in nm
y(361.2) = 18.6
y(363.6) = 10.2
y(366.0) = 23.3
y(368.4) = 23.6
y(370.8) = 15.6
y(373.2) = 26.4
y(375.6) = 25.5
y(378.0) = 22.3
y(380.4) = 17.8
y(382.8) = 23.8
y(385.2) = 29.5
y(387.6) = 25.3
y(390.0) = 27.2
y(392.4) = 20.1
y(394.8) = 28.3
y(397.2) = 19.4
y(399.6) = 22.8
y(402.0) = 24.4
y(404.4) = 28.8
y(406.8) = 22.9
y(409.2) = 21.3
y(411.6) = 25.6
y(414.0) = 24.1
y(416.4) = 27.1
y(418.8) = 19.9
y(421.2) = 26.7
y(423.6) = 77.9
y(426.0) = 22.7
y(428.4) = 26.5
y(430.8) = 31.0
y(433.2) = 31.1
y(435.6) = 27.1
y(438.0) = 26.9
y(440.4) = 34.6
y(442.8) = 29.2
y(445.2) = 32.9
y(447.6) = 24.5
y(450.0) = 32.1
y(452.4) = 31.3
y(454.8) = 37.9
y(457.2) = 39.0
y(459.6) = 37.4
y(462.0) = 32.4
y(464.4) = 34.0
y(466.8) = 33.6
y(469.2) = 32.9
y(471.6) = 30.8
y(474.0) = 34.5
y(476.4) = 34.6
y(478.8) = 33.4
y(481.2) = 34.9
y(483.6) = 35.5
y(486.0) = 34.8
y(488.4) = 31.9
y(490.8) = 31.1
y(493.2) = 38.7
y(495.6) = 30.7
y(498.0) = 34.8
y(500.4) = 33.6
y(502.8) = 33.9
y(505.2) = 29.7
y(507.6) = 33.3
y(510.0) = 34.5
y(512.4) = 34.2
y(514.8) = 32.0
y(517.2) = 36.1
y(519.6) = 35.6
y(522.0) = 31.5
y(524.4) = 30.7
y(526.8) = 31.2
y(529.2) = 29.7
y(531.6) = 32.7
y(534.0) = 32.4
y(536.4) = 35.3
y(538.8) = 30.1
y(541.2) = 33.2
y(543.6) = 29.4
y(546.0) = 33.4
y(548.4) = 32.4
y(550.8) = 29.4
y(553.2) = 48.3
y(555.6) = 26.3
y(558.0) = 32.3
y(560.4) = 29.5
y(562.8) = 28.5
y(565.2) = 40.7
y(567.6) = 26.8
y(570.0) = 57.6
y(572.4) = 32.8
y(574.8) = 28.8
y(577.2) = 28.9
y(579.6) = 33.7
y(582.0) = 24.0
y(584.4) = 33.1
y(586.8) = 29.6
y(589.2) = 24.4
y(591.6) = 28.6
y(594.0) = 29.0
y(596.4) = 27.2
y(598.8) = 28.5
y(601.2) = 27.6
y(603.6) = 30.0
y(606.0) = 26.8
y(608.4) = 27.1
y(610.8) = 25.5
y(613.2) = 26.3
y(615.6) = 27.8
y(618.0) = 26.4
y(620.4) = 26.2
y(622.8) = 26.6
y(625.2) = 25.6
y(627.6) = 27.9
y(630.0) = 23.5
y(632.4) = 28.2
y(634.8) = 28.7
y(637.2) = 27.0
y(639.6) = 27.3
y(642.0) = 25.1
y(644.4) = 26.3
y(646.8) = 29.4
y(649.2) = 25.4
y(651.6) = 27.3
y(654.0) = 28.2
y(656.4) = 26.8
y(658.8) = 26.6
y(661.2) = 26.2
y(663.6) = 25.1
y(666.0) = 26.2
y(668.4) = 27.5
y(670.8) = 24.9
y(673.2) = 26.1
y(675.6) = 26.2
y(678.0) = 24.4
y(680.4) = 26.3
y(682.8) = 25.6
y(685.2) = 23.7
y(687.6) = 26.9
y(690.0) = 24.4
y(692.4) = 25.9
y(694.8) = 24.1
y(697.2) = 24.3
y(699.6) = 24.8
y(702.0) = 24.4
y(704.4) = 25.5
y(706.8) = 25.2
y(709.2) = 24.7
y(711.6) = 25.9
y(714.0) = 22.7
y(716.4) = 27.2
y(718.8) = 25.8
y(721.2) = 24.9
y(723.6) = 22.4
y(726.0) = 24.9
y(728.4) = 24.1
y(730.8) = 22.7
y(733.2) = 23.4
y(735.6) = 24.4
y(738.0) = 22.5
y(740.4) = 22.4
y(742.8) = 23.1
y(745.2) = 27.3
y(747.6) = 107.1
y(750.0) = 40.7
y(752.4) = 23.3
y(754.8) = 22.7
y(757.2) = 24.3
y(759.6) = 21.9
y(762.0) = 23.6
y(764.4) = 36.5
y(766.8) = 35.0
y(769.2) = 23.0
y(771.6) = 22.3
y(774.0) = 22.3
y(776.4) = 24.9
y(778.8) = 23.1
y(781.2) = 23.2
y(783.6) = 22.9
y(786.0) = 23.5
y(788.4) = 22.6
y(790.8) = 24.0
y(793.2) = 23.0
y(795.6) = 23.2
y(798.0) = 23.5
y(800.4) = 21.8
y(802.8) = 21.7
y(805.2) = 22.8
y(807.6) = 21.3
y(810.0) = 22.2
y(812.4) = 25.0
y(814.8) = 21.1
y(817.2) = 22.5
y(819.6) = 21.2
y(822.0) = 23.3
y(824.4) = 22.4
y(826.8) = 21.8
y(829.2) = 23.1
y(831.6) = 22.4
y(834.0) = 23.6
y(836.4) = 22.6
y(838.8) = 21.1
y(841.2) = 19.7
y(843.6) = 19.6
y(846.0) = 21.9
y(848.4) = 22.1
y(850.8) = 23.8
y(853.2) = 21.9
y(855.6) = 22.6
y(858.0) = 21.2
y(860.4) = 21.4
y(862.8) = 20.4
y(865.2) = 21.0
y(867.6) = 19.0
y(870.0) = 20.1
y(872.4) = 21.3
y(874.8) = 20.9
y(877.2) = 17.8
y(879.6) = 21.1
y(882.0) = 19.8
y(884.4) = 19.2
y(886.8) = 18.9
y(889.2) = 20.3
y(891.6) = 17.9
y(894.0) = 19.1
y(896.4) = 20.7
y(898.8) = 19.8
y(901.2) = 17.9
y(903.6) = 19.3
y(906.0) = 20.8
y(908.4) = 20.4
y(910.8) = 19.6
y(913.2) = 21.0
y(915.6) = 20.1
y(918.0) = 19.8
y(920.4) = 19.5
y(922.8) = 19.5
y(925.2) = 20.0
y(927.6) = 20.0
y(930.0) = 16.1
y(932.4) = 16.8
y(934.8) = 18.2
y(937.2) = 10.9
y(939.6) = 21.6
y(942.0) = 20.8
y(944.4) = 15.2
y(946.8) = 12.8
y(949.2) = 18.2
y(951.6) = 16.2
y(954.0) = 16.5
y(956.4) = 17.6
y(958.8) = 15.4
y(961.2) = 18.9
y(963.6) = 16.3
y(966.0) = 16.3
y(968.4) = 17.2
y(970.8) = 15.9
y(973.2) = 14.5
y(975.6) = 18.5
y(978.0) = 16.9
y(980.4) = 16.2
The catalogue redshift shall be 0.14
